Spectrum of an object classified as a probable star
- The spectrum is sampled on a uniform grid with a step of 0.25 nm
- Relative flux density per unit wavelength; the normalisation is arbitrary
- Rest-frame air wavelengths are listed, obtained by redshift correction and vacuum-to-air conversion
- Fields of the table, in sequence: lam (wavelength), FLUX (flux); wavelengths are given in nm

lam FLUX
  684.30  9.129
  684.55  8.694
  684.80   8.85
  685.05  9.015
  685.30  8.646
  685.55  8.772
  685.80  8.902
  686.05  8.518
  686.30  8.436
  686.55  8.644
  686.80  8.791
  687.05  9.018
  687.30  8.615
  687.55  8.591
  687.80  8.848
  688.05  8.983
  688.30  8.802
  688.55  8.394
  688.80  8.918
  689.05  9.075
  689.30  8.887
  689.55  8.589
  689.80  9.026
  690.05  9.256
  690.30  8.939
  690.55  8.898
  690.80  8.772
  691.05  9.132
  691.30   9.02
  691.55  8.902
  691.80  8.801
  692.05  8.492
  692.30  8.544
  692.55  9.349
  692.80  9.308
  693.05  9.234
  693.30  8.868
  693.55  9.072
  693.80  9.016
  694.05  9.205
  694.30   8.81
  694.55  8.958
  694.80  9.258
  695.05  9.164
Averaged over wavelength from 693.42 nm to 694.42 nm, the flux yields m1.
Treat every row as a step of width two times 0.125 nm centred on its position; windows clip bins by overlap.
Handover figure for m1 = 9.03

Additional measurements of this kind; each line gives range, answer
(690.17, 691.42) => 8.95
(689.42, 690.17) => 8.95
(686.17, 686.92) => 8.62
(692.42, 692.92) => 9.32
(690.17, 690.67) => 8.92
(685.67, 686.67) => 8.63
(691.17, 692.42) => 8.75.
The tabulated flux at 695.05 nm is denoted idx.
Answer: 9.164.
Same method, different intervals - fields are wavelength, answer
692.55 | 9.349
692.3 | 8.544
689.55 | 8.589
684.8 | 8.85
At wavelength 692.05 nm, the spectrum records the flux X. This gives 8.492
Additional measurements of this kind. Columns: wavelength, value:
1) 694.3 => 8.81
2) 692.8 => 9.308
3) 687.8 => 8.848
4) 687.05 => 9.018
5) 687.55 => 8.591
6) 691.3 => 9.02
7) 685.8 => 8.902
